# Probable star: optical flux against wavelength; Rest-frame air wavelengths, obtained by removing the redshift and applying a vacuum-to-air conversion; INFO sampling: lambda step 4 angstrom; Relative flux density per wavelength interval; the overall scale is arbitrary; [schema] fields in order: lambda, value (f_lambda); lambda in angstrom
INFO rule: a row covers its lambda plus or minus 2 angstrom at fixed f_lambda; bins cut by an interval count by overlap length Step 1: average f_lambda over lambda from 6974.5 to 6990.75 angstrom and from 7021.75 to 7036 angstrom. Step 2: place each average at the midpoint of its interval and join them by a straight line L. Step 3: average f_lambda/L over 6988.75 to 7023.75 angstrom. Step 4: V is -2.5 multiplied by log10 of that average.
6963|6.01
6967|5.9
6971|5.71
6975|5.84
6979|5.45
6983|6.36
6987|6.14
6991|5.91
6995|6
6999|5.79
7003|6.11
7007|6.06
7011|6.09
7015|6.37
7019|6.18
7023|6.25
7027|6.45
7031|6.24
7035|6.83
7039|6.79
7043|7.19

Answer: 0.02 mag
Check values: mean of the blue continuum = 5.95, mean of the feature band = 6.08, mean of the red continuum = 6.43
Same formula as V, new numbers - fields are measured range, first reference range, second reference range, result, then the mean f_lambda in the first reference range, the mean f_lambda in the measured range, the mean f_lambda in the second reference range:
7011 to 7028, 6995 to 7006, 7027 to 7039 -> 0.01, 5.97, 6.28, 6.56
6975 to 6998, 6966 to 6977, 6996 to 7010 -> -0.01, 5.81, 5.95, 6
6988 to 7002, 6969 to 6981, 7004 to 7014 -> 0.00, 5.67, 5.93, 6.11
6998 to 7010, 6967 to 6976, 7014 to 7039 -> 0.03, 5.8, 6.01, 6.42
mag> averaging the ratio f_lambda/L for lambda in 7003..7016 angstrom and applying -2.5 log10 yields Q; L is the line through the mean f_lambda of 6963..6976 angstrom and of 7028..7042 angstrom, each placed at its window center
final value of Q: 0.03 mag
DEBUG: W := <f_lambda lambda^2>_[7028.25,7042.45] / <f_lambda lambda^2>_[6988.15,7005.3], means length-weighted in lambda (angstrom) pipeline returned 1.13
